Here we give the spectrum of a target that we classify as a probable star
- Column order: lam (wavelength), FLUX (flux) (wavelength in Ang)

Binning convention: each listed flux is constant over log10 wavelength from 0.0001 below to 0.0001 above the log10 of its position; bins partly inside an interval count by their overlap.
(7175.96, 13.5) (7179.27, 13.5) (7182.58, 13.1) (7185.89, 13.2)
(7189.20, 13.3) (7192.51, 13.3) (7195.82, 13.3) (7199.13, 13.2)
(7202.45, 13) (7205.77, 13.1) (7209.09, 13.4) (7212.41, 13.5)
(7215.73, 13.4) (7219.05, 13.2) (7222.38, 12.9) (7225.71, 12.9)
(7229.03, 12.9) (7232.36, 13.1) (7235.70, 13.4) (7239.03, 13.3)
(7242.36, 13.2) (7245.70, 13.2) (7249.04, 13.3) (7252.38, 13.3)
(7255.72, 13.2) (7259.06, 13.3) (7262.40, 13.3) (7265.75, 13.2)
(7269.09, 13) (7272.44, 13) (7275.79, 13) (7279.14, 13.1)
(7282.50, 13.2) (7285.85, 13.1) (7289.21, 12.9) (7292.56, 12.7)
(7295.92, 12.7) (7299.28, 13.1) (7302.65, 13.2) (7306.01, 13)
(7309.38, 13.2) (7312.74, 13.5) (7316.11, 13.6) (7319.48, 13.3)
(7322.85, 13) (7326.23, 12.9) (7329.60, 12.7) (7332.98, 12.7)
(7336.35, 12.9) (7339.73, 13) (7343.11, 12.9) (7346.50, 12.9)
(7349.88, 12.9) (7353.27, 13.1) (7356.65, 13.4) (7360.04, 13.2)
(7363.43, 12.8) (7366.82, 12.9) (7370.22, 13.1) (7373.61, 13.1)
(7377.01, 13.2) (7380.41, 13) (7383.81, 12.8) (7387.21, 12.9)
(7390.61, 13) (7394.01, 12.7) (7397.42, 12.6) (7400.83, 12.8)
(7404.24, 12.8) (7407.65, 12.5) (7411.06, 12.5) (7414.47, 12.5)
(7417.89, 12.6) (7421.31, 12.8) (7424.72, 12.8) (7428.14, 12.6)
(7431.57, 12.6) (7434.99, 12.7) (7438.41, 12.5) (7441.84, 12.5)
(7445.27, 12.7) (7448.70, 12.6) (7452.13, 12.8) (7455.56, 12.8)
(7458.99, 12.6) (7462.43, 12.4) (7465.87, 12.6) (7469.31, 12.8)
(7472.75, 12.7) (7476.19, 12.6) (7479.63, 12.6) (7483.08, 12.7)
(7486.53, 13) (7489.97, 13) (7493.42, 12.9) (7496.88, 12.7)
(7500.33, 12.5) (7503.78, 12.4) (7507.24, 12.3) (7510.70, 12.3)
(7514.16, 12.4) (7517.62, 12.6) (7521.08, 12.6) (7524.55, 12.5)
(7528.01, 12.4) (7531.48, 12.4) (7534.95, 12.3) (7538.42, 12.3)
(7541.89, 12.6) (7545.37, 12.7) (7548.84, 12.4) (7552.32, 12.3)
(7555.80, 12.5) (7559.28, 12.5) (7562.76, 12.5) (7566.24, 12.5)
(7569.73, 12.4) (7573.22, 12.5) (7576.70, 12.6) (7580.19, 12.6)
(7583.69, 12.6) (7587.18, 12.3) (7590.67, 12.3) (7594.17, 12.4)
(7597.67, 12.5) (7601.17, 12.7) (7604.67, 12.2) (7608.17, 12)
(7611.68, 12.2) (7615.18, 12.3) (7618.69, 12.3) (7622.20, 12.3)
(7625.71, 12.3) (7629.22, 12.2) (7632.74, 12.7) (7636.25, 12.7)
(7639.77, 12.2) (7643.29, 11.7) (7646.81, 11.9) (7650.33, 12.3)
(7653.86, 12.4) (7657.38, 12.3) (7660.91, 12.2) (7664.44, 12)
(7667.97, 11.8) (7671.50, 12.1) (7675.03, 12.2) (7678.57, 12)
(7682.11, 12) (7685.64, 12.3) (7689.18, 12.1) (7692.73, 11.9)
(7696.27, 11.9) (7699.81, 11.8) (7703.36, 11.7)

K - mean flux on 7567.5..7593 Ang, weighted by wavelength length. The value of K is 12.5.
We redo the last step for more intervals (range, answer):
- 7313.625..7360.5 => 13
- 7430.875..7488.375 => 12.7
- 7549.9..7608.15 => 12.4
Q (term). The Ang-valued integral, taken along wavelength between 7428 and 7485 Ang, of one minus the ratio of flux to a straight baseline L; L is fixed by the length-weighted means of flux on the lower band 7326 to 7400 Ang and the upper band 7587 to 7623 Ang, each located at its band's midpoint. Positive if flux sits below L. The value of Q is 0.3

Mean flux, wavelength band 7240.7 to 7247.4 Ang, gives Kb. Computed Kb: 13.2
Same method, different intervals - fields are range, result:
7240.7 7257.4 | 13.2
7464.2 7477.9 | 12.7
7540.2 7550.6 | 12.6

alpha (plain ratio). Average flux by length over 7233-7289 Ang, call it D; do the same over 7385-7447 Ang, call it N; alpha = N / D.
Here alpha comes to 0.96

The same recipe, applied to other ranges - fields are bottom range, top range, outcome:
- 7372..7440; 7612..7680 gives 0.96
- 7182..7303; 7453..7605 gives 0.95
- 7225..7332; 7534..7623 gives 0.95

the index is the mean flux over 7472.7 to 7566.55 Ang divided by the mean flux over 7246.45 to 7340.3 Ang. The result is 0.96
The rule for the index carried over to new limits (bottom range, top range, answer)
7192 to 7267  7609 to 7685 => 0.92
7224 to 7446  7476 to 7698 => 0.95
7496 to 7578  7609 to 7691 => 0.98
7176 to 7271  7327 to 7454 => 0.97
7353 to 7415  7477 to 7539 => 0.97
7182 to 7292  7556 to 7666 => 0.94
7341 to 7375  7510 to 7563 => 0.96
